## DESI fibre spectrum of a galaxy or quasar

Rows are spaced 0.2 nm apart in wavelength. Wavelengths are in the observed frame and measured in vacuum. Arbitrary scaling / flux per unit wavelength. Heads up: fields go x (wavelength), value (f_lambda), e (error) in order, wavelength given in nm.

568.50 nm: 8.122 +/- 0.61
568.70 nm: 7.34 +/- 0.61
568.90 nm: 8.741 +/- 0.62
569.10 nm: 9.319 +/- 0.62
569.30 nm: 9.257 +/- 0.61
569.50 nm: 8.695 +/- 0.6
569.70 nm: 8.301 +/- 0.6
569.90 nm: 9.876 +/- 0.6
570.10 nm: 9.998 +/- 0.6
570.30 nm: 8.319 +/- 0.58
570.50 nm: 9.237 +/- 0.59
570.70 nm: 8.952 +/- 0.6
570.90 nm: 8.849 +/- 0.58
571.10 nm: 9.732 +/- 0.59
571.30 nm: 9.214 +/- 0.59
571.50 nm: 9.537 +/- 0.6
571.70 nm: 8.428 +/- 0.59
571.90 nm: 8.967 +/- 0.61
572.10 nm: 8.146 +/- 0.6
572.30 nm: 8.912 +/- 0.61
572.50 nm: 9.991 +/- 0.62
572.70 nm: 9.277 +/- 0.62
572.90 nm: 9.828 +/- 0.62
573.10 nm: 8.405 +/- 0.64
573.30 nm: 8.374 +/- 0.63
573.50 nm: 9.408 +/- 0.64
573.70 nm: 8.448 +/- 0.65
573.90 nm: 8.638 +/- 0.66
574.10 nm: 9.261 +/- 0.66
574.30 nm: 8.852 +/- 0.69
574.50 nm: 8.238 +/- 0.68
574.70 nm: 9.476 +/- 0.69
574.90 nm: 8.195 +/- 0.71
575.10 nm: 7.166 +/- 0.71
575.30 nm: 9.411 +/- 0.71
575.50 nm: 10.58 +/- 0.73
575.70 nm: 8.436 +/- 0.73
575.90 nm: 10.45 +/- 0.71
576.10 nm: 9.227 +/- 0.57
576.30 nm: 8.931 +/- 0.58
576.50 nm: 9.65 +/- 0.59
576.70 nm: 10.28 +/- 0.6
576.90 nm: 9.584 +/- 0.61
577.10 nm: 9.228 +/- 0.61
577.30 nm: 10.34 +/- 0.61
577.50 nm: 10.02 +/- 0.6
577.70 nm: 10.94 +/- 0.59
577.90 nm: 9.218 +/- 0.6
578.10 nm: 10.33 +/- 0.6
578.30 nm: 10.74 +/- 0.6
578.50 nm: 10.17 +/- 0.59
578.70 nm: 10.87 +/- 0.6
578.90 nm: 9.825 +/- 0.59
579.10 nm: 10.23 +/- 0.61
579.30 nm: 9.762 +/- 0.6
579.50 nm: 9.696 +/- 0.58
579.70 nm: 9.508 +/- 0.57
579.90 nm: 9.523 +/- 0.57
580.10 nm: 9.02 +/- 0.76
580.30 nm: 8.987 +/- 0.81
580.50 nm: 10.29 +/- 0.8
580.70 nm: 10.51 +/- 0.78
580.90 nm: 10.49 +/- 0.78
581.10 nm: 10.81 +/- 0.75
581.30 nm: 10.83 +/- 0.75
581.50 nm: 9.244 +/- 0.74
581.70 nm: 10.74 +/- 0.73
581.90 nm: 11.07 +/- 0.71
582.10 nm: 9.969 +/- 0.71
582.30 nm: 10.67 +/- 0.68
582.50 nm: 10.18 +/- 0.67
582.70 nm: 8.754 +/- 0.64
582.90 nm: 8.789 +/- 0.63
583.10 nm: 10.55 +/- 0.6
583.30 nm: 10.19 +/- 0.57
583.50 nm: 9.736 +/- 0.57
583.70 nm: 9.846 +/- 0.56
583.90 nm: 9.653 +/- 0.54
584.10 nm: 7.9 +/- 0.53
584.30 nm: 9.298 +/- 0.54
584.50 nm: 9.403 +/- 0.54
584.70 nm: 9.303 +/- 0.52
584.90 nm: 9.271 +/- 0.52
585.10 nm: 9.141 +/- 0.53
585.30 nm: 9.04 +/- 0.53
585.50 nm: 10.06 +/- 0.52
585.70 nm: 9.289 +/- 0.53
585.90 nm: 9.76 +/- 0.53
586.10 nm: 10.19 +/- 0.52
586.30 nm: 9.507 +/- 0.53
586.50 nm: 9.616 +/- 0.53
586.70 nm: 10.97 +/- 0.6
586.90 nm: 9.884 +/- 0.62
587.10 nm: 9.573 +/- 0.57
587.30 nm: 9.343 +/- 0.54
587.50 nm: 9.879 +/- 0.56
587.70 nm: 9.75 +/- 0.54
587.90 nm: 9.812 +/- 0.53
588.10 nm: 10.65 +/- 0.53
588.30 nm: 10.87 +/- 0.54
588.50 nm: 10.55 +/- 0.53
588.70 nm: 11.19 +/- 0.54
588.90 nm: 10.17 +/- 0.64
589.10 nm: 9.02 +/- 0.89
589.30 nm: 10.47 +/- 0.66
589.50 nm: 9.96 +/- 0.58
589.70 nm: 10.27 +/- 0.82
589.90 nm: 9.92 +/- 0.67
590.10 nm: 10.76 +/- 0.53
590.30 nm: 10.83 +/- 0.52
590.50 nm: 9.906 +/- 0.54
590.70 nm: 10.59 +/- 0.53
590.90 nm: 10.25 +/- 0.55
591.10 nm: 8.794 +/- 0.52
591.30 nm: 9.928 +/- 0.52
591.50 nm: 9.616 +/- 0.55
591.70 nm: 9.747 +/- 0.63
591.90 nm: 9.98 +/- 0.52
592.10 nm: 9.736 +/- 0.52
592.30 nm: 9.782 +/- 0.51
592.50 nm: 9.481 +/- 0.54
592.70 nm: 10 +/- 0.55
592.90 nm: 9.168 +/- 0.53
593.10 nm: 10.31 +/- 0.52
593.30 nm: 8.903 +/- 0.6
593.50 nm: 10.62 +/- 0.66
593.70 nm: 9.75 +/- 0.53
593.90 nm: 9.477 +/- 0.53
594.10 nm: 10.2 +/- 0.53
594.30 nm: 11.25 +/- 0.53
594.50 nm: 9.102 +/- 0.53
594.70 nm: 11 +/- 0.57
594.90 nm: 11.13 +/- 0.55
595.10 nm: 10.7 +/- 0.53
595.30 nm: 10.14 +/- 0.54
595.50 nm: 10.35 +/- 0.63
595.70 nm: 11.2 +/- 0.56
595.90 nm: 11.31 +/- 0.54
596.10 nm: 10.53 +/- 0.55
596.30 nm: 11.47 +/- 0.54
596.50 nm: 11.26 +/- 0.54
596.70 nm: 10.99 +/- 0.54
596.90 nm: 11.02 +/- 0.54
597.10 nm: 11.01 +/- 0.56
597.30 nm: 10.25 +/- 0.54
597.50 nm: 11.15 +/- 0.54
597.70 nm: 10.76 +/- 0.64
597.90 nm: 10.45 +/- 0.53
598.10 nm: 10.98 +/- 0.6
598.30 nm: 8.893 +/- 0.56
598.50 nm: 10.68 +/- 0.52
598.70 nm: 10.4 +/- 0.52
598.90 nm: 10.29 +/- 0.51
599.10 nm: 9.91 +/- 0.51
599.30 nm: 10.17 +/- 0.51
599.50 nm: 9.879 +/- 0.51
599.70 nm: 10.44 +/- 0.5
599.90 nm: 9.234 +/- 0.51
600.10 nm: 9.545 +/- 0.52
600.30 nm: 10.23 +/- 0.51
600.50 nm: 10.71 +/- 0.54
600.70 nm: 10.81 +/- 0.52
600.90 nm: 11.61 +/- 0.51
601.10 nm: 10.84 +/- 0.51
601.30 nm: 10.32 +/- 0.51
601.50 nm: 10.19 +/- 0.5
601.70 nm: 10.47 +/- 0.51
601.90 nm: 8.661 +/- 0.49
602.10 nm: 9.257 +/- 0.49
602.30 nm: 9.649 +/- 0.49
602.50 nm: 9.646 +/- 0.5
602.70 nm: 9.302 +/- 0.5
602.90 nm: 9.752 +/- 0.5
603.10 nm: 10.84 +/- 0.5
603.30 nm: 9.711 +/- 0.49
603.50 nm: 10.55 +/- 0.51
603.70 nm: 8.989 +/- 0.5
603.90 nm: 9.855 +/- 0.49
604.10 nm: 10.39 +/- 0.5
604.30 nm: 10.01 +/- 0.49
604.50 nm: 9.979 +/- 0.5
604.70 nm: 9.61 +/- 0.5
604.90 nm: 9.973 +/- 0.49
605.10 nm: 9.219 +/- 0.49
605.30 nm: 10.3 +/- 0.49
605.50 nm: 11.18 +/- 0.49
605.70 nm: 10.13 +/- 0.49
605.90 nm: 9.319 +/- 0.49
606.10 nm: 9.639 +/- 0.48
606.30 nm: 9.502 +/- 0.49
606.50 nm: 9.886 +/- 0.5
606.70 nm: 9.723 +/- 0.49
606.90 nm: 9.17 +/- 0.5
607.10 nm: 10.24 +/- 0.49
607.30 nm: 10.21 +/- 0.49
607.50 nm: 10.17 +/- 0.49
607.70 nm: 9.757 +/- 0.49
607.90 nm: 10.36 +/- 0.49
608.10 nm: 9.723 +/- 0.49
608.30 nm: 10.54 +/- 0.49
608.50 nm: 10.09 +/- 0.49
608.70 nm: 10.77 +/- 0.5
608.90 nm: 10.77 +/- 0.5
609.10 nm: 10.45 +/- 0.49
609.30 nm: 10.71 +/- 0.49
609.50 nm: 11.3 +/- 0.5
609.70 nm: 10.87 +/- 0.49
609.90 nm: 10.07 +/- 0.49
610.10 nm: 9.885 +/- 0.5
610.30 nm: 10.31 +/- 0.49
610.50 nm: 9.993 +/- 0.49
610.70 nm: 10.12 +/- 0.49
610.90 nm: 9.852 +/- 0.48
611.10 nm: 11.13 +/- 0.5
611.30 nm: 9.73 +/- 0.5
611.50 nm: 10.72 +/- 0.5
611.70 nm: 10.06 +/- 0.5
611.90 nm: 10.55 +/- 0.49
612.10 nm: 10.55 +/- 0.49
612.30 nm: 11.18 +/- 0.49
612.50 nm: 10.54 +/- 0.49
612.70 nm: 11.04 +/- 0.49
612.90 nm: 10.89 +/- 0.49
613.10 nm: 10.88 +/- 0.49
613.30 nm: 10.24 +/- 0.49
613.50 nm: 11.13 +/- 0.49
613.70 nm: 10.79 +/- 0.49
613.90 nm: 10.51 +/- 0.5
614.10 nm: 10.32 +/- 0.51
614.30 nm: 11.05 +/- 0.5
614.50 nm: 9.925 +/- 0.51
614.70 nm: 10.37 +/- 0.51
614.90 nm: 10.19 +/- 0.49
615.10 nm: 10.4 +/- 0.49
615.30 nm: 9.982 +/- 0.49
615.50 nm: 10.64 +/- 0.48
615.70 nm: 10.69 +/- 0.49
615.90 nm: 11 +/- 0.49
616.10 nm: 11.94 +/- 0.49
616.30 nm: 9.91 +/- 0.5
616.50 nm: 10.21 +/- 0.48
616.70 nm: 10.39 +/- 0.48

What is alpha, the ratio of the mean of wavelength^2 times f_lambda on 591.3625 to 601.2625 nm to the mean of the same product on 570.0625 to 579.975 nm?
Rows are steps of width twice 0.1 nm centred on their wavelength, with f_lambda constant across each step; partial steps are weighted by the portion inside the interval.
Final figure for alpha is 1.2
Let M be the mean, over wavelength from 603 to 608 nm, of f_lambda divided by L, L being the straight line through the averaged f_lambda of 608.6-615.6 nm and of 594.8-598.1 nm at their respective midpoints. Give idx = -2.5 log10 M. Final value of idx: 0.07 mag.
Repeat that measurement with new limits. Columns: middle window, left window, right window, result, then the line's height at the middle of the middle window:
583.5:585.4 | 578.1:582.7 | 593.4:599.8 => 0.110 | 10.2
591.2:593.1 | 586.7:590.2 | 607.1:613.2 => 0.049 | 10.2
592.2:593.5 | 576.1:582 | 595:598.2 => 0.105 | 10.7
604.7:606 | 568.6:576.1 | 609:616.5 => 0.028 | 10.2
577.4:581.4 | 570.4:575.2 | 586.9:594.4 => -0.087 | 9.31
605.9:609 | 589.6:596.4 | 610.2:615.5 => 0.041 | 10.4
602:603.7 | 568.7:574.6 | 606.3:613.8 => 0.036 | 10.1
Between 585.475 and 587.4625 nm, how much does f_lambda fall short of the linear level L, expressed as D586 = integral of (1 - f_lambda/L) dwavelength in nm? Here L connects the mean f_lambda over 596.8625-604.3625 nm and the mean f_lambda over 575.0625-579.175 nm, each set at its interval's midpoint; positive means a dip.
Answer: 0.03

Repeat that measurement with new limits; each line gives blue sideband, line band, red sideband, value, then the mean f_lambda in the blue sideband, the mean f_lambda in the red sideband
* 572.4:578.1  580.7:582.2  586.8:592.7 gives -0.13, 9.3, 10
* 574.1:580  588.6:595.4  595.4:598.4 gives 0.27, 9.61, 10.8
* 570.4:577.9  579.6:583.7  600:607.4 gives -0.26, 9.21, 9.98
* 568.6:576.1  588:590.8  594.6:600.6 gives -0.09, 8.98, 10.5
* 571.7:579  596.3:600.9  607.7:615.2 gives -0.17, 9.37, 10.5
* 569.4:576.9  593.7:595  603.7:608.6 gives -0.09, 9.08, 9.94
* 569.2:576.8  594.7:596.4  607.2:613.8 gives -0.16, 9.08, 10.5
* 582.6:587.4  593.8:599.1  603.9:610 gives -0.40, 9.54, 10.1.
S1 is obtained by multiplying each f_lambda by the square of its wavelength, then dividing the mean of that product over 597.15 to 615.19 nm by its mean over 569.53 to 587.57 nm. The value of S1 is 1.18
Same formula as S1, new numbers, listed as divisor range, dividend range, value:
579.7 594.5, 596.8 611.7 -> 1.09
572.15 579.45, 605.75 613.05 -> 1.22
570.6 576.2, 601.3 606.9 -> 1.21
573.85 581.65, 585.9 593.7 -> 1.08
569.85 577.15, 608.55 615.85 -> 1.31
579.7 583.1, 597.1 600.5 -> 1.09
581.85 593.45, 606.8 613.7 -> 1.14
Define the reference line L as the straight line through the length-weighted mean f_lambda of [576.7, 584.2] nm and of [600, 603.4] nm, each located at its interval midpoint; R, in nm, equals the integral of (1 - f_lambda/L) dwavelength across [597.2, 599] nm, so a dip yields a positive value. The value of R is -0.06 nm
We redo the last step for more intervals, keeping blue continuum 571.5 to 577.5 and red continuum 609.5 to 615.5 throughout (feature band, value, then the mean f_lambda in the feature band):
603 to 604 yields 0.02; 9.99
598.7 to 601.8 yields -0.08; 10.3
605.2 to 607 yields 0.07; 9.87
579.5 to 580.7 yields -0.03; 9.57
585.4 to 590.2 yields -0.23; 10.1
